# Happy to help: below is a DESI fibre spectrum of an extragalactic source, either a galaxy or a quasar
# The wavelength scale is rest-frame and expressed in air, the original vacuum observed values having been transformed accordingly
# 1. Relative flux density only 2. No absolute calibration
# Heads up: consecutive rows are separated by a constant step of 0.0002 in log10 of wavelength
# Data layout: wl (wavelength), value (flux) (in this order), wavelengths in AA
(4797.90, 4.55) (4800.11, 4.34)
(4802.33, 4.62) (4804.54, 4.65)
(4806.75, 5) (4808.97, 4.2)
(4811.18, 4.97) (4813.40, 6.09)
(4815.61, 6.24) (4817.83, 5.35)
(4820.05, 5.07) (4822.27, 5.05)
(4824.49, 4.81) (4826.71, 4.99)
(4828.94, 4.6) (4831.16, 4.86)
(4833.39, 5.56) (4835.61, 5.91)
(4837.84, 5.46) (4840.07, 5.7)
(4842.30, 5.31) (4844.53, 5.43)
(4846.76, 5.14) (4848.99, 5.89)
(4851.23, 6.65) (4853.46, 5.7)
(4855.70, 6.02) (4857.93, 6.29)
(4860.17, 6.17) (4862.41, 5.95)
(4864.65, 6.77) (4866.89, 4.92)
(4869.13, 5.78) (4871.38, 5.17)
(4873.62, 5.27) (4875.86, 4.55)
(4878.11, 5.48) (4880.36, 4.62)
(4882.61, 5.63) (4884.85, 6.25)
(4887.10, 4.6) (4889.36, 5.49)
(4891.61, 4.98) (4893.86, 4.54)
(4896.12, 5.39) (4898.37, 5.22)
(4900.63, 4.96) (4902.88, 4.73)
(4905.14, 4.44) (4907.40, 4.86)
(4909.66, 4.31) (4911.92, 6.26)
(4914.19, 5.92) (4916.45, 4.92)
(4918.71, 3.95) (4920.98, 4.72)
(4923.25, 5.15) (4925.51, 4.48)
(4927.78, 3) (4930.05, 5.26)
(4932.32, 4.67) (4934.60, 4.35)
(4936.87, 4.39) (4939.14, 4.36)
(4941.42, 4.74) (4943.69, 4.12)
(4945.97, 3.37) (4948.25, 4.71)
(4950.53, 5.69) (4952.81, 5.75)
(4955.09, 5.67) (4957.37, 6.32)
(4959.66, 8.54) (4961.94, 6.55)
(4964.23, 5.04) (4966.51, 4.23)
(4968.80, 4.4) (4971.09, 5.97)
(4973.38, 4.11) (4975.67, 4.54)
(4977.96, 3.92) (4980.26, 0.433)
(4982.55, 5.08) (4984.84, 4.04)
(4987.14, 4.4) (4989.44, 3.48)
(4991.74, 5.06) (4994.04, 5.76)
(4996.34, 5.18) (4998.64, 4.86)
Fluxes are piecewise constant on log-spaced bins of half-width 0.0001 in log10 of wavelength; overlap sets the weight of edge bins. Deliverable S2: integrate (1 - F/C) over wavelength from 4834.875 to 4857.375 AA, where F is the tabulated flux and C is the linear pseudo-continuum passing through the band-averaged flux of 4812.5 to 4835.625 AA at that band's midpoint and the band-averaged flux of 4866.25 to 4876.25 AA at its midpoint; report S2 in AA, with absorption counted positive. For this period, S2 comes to -2.1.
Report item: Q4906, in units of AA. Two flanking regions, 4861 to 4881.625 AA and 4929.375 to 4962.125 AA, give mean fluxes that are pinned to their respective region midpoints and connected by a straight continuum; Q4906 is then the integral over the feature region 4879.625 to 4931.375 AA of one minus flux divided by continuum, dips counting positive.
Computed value 3.6 AA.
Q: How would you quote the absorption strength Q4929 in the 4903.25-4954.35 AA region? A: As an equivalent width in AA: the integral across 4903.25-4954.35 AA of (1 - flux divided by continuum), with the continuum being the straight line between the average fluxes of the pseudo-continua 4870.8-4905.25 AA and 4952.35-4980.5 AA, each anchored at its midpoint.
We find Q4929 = 4.2 AA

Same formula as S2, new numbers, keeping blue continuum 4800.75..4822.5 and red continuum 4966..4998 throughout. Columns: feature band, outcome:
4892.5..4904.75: -0.57 AA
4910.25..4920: -1.17 AA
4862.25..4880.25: -2.12 AA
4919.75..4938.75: 0.35 AA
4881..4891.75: -1.40 AA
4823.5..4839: -0.48 AA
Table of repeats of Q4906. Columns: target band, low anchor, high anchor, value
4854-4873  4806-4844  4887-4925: -2.8 AA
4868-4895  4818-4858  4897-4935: -0.6 AA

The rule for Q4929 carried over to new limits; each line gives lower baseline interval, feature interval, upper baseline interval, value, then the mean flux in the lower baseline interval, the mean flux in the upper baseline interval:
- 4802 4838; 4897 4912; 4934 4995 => 0.14 AA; 5.15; 4.78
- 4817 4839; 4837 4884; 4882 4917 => -4.18 AA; 5.16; 5.15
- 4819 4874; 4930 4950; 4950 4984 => 2.84 AA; 5.54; 5.06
